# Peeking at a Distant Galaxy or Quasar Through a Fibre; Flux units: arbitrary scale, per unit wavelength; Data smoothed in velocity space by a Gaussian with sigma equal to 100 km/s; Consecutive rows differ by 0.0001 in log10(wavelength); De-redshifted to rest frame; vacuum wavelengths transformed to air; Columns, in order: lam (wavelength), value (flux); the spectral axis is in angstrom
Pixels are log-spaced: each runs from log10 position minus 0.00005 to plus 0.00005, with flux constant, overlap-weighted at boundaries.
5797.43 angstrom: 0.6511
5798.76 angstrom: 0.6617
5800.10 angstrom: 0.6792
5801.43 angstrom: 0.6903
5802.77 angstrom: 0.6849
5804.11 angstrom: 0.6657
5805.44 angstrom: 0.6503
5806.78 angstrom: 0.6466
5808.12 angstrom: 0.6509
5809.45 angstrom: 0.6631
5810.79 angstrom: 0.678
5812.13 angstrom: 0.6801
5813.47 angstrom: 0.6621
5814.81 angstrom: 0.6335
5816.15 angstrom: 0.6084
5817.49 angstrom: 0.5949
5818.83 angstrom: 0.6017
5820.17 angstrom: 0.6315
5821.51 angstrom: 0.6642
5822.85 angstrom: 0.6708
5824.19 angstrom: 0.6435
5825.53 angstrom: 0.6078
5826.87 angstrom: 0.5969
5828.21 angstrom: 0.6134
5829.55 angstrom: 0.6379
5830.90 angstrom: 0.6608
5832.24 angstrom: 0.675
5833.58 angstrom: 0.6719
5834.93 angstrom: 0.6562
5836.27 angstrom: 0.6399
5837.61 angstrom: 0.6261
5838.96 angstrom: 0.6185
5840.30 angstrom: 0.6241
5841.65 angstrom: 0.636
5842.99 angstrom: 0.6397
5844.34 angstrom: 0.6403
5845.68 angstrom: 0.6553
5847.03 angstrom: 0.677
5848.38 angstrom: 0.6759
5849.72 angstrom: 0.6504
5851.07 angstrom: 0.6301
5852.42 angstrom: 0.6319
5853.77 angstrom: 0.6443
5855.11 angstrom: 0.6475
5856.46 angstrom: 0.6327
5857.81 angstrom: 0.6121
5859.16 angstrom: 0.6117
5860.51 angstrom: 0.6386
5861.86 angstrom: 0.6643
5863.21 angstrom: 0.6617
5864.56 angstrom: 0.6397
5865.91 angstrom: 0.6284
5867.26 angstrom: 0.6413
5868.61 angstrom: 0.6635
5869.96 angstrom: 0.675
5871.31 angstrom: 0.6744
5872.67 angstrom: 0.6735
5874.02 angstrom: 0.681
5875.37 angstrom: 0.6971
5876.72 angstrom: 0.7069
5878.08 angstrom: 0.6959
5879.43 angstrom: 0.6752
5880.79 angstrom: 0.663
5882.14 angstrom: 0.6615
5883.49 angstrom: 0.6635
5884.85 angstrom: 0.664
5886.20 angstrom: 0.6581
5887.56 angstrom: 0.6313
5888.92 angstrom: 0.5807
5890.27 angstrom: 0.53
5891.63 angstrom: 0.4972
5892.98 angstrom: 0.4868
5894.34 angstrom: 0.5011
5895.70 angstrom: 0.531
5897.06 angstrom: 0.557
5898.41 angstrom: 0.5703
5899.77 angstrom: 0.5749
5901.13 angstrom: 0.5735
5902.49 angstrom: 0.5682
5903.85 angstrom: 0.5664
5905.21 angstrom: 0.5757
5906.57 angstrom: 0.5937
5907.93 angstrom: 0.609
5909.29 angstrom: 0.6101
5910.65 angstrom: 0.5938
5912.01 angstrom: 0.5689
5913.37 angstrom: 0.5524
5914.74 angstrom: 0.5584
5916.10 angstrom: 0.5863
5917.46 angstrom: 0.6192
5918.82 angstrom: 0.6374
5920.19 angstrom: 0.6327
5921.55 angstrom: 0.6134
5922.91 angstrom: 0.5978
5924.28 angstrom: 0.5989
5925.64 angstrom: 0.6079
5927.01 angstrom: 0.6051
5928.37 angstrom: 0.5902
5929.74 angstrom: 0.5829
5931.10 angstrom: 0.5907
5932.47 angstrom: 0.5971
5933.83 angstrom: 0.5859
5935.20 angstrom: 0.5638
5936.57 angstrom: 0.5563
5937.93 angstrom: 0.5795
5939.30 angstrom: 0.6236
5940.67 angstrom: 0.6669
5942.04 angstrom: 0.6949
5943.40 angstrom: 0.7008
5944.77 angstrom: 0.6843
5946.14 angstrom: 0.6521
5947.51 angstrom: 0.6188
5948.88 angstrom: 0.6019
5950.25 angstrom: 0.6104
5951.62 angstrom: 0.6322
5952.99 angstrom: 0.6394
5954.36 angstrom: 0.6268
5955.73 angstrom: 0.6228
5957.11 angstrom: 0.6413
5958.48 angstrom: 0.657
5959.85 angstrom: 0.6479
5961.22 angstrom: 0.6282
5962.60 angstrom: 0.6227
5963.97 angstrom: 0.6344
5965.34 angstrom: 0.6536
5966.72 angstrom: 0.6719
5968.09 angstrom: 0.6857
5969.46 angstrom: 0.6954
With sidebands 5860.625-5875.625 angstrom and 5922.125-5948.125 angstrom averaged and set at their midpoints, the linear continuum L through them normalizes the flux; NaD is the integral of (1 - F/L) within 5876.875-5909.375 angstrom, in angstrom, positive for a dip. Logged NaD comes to 2.5 angstrom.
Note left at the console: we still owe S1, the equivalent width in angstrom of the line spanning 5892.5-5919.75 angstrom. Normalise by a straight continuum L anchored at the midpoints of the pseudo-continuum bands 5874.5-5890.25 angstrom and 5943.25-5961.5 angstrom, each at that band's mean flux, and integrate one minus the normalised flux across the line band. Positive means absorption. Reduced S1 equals 3.28 angstrom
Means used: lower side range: 0.658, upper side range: 0.639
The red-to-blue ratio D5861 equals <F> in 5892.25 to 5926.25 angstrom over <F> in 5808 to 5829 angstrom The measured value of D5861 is 0.91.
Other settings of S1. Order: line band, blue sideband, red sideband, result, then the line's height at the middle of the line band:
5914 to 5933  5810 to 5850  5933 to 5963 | 0.9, 0.632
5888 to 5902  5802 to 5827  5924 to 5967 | 2.0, 0.632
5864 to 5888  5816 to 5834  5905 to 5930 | -2.1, 0.614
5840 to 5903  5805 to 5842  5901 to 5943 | -0.9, 0.62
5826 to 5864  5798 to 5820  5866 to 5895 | 0.1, 0.643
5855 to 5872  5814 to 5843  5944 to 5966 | -0.3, 0.635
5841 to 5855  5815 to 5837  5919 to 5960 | -0.3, 0.633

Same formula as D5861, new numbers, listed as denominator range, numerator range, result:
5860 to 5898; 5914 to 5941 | 0.95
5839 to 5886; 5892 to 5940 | 0.89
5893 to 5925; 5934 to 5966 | 1.09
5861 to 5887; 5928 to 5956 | 0.93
